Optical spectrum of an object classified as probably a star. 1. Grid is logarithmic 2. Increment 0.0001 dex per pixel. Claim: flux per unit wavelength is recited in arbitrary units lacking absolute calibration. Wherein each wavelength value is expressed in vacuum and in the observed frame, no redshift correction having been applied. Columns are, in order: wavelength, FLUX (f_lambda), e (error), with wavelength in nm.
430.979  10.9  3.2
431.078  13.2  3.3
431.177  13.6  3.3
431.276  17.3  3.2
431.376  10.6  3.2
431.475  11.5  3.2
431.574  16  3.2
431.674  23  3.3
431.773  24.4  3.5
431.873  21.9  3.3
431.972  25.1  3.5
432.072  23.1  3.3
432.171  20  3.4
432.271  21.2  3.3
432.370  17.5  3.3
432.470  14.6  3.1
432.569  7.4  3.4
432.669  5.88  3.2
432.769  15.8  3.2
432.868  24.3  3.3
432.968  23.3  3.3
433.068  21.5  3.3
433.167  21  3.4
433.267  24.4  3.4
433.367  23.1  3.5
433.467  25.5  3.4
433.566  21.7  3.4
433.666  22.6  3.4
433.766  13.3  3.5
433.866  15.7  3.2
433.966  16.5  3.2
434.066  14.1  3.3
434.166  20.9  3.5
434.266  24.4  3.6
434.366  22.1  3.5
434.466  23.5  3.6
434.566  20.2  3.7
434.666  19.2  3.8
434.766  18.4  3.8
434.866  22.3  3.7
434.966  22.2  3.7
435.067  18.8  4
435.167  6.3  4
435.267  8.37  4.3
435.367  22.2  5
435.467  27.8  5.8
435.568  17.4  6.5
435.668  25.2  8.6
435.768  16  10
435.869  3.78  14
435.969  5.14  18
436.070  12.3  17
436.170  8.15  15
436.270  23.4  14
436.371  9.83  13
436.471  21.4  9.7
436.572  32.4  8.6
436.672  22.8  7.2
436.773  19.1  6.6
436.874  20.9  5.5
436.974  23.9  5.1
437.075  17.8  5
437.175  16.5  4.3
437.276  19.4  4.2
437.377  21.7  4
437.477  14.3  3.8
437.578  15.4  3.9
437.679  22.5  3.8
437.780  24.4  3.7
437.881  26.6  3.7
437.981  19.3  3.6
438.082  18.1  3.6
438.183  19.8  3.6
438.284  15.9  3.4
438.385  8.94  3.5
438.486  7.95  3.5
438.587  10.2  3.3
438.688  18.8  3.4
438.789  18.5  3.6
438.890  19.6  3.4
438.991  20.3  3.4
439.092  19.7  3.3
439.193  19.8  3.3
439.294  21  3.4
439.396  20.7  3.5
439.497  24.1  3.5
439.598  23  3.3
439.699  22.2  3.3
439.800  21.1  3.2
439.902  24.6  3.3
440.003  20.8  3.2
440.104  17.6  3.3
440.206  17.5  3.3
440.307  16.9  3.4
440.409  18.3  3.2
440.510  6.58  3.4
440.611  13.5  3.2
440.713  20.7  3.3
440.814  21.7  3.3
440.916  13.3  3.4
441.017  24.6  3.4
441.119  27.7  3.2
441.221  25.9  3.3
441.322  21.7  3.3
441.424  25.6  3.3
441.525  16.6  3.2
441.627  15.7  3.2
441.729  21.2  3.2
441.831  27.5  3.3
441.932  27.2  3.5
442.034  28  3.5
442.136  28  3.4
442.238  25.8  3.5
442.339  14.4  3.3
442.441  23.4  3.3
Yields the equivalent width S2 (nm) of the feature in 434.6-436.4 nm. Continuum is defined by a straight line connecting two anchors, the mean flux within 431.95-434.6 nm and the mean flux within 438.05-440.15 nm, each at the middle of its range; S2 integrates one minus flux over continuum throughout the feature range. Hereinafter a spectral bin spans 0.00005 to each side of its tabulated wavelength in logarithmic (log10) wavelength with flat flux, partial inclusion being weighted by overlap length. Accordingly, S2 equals 0.30 nm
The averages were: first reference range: 19.5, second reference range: 18.7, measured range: 16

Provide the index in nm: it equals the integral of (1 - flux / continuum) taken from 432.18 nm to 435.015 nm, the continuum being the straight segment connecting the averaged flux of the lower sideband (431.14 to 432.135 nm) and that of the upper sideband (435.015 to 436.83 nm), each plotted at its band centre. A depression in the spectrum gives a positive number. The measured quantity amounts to -0.26 nm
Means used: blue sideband 18.7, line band 19.4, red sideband 16.7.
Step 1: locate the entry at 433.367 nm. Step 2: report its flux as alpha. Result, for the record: 23.1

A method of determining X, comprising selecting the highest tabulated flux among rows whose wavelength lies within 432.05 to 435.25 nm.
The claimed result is 25.5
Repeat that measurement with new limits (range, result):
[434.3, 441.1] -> 32.4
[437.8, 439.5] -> 26.6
